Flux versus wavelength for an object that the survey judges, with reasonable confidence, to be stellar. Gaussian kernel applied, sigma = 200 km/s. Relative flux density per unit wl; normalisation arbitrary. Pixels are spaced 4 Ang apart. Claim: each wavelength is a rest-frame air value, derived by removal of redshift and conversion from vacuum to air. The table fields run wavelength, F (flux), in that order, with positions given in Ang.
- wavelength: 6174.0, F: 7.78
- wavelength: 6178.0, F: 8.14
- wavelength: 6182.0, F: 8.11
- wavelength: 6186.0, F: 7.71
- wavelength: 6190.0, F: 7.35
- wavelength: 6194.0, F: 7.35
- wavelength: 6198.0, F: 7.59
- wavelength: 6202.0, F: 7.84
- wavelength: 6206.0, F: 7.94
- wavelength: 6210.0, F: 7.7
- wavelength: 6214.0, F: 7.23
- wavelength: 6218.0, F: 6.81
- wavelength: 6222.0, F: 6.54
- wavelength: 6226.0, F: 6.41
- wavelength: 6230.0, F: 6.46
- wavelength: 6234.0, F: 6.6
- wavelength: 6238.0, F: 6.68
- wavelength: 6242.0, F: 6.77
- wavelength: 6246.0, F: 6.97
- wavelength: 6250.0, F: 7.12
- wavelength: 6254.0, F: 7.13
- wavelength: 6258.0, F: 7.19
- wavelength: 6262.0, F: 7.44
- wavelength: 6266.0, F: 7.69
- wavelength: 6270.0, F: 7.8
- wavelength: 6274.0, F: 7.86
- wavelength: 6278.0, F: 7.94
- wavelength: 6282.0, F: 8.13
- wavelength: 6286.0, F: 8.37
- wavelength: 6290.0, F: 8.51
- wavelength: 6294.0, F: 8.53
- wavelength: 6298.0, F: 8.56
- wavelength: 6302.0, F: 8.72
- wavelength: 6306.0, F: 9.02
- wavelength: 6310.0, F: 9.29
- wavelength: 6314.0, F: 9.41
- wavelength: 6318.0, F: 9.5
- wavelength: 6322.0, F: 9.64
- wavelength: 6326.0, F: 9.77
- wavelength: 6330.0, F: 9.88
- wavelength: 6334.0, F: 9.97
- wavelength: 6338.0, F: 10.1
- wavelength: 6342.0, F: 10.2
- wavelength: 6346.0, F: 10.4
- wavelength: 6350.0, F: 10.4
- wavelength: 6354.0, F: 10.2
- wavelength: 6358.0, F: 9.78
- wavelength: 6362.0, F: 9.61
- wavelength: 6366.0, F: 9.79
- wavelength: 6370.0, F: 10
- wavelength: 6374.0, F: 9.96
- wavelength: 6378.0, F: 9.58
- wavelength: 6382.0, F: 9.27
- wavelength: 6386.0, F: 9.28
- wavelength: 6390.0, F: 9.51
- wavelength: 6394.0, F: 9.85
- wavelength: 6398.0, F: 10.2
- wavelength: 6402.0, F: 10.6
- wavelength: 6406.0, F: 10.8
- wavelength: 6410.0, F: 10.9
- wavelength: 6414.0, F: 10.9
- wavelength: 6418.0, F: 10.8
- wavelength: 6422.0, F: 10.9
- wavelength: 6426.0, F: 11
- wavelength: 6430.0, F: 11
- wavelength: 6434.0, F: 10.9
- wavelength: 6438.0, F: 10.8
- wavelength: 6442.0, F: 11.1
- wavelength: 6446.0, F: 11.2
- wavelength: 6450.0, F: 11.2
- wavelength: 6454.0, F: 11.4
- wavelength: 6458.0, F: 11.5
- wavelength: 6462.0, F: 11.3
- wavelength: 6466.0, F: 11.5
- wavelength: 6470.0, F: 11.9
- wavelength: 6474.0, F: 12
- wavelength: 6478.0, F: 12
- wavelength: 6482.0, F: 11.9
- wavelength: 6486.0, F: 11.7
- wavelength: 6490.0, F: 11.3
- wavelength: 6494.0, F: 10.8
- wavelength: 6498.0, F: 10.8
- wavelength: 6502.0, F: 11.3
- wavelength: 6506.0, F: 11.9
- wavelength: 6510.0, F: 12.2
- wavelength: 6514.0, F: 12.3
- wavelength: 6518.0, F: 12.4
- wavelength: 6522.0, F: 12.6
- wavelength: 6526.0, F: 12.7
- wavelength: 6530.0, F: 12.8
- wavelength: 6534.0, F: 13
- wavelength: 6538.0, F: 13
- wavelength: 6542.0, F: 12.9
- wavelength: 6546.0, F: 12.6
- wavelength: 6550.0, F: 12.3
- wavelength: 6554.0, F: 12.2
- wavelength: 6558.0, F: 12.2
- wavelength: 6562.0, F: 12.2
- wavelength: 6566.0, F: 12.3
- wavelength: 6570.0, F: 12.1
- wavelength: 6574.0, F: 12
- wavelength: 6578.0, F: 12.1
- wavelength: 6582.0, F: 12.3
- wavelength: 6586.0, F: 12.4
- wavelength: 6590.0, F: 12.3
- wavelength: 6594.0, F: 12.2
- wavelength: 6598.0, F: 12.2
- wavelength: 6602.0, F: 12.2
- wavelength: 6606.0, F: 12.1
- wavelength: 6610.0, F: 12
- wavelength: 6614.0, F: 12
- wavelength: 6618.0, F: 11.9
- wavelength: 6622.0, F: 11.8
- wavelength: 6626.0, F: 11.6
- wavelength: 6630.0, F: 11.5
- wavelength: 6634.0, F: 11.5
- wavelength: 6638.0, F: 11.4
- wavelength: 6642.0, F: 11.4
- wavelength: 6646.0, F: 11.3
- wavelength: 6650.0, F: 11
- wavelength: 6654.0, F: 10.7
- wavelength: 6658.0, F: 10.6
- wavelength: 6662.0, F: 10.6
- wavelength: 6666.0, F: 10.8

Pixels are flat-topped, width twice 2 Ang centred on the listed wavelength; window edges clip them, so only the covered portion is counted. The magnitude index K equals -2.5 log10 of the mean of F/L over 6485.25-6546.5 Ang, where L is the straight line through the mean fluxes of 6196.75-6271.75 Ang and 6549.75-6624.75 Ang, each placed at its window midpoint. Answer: -0.094 mag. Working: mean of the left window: 7.15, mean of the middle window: 12.1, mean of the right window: 12.1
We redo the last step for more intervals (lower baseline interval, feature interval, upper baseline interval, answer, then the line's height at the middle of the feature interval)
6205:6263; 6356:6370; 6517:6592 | -0.07 mag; 9.18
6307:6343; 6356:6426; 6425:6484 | 0.05 mag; 10.6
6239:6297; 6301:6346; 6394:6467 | -0.10 mag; 8.8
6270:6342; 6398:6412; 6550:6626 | -0.06 mag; 10.1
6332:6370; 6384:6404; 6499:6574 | 0.07 mag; 10.6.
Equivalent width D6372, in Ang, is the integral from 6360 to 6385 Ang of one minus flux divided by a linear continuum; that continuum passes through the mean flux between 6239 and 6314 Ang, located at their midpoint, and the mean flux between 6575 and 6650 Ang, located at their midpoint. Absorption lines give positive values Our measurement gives -1.7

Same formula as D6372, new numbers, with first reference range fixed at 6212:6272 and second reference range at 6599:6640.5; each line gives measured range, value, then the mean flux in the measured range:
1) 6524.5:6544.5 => -4.03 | 12.9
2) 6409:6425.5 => -2.97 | 10.9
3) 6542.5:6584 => -4.40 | 12.3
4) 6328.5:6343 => -3.27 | 10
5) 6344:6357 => -2.98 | 10.3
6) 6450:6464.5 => -2.45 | 11.4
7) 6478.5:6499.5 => -2.55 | 11.4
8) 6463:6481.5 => -3.54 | 11.8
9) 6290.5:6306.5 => -1.97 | 8.66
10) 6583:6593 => -0.82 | 12.3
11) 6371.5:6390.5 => -1.68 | 9.53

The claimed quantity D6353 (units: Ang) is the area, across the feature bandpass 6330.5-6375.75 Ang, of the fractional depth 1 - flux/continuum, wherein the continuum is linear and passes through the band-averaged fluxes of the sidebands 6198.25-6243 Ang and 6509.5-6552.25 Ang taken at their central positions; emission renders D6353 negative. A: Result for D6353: -3.0 Ang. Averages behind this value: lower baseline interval 7.03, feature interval 10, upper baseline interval 12.6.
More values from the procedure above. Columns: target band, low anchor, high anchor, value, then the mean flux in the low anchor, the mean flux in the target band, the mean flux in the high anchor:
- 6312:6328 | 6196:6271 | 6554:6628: -2.4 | 7.14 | 9.58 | 12.1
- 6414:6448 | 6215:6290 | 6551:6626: -3.9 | 7.25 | 11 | 12.1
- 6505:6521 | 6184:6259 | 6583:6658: -2.7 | 7.12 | 12.2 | 11.7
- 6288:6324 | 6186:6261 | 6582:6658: -4.2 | 7.11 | 9.02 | 11.7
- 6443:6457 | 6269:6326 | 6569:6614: -1.0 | 8.72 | 11.3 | 12.2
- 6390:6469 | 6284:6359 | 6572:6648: -4.0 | 9.48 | 10.9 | 11.9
